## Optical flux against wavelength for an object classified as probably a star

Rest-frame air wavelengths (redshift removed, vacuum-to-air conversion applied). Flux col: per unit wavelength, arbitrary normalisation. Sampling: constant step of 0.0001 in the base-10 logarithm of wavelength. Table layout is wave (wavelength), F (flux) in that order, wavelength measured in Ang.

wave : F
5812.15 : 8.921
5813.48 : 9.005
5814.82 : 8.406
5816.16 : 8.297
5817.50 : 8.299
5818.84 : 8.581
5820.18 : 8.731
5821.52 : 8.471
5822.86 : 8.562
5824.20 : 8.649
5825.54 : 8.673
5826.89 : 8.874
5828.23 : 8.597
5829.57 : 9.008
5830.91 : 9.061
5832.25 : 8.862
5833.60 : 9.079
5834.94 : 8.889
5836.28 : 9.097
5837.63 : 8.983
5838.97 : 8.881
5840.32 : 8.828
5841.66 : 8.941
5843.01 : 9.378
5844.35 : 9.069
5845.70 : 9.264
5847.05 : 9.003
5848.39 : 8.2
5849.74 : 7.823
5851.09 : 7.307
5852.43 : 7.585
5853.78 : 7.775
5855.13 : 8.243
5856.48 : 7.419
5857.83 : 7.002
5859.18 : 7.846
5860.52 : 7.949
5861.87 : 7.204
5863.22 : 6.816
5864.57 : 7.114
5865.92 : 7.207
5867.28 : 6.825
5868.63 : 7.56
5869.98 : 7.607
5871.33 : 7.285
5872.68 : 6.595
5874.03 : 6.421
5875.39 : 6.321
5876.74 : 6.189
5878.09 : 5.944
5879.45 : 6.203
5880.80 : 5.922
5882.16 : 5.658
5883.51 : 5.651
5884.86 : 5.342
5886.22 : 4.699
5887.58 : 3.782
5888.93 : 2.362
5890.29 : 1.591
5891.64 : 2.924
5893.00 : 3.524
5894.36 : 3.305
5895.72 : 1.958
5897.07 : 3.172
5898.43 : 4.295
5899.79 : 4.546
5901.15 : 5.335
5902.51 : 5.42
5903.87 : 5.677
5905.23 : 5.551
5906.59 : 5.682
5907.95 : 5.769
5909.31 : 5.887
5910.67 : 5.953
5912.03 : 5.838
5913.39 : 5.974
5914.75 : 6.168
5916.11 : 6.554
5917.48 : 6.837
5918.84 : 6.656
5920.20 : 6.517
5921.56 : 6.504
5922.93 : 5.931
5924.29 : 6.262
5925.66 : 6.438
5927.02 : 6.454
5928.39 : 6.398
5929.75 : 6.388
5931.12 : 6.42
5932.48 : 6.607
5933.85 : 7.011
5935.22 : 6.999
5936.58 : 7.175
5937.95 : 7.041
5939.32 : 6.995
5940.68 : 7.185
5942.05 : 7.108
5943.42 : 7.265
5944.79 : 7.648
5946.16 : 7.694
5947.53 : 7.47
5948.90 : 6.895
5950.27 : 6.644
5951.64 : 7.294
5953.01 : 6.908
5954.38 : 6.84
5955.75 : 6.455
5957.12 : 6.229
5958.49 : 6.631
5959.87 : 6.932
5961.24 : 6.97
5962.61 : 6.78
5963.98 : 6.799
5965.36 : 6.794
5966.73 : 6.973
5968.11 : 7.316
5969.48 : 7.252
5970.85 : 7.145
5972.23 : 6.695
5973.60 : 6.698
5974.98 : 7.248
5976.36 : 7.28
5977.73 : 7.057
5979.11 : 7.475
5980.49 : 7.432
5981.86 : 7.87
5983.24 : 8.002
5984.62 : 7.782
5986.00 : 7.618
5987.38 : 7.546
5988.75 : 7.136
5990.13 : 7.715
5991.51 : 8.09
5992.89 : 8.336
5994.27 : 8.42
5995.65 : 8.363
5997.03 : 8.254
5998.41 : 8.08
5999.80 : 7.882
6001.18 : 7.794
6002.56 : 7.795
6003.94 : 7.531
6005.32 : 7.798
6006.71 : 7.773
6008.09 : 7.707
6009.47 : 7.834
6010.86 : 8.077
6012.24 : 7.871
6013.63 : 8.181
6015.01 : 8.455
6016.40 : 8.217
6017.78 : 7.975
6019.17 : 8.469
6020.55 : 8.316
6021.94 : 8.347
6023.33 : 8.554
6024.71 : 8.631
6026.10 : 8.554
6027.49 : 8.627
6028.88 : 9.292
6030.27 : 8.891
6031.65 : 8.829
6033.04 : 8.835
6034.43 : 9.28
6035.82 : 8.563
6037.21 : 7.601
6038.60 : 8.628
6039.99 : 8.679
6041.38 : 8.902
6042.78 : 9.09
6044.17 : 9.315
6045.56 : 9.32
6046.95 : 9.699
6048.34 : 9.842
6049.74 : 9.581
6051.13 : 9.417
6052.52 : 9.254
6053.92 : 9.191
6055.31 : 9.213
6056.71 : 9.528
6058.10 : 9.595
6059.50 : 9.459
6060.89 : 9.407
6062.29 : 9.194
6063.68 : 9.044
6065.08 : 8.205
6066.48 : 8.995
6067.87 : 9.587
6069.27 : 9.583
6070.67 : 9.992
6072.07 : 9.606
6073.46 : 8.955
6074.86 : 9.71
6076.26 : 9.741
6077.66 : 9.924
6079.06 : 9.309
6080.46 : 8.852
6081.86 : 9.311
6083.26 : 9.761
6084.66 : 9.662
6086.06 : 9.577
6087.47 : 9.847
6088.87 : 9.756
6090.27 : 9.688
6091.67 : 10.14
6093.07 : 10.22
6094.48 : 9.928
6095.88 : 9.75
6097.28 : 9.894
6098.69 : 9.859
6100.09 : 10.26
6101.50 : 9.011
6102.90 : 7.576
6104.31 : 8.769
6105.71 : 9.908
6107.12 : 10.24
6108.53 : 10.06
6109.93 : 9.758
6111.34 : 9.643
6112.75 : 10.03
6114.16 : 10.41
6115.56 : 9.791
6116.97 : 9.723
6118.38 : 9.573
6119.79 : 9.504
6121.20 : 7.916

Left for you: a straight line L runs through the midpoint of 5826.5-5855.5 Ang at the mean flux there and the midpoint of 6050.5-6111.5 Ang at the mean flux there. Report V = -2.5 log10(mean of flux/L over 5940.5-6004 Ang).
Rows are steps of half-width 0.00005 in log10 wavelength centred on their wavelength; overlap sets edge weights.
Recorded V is 0.24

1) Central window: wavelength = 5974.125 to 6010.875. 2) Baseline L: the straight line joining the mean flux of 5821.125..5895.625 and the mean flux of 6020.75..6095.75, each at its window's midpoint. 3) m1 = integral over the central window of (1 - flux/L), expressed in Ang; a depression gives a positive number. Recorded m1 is 3.4 Ang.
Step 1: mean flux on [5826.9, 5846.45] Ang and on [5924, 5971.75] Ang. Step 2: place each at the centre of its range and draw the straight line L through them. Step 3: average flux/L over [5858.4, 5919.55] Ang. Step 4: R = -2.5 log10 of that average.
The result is 0.39 mag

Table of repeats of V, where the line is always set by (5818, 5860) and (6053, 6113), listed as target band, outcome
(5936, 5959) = 0.26 mag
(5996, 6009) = 0.17 mag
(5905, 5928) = 0.39 mag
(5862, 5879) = 0.26 mag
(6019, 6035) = 0.07 mag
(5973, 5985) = 0.22 mag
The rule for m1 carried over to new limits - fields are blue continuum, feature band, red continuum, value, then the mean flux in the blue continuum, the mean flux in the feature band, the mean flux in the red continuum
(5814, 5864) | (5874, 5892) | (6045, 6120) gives 7.75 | 8.42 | 4.91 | 9.55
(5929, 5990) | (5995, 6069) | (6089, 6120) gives -2.35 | 7.09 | 8.68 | 9.72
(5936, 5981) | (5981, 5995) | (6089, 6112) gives -0.48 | 7.04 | 7.85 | 9.67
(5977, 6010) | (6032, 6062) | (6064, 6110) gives -1.20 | 7.8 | 9.16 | 9.55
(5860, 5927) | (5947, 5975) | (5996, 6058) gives 0.96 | 5.65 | 6.89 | 8.59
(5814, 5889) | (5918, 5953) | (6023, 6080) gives 6.12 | 7.65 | 6.84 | 9.17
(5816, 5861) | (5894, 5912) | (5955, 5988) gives 6.78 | 8.51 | 4.88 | 7.12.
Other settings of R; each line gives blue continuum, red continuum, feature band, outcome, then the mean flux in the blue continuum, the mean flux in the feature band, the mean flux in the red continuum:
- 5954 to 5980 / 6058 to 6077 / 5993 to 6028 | -0.022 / 6.93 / 8.14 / 9.36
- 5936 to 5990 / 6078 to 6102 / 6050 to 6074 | -0.021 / 7.14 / 9.32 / 9.7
